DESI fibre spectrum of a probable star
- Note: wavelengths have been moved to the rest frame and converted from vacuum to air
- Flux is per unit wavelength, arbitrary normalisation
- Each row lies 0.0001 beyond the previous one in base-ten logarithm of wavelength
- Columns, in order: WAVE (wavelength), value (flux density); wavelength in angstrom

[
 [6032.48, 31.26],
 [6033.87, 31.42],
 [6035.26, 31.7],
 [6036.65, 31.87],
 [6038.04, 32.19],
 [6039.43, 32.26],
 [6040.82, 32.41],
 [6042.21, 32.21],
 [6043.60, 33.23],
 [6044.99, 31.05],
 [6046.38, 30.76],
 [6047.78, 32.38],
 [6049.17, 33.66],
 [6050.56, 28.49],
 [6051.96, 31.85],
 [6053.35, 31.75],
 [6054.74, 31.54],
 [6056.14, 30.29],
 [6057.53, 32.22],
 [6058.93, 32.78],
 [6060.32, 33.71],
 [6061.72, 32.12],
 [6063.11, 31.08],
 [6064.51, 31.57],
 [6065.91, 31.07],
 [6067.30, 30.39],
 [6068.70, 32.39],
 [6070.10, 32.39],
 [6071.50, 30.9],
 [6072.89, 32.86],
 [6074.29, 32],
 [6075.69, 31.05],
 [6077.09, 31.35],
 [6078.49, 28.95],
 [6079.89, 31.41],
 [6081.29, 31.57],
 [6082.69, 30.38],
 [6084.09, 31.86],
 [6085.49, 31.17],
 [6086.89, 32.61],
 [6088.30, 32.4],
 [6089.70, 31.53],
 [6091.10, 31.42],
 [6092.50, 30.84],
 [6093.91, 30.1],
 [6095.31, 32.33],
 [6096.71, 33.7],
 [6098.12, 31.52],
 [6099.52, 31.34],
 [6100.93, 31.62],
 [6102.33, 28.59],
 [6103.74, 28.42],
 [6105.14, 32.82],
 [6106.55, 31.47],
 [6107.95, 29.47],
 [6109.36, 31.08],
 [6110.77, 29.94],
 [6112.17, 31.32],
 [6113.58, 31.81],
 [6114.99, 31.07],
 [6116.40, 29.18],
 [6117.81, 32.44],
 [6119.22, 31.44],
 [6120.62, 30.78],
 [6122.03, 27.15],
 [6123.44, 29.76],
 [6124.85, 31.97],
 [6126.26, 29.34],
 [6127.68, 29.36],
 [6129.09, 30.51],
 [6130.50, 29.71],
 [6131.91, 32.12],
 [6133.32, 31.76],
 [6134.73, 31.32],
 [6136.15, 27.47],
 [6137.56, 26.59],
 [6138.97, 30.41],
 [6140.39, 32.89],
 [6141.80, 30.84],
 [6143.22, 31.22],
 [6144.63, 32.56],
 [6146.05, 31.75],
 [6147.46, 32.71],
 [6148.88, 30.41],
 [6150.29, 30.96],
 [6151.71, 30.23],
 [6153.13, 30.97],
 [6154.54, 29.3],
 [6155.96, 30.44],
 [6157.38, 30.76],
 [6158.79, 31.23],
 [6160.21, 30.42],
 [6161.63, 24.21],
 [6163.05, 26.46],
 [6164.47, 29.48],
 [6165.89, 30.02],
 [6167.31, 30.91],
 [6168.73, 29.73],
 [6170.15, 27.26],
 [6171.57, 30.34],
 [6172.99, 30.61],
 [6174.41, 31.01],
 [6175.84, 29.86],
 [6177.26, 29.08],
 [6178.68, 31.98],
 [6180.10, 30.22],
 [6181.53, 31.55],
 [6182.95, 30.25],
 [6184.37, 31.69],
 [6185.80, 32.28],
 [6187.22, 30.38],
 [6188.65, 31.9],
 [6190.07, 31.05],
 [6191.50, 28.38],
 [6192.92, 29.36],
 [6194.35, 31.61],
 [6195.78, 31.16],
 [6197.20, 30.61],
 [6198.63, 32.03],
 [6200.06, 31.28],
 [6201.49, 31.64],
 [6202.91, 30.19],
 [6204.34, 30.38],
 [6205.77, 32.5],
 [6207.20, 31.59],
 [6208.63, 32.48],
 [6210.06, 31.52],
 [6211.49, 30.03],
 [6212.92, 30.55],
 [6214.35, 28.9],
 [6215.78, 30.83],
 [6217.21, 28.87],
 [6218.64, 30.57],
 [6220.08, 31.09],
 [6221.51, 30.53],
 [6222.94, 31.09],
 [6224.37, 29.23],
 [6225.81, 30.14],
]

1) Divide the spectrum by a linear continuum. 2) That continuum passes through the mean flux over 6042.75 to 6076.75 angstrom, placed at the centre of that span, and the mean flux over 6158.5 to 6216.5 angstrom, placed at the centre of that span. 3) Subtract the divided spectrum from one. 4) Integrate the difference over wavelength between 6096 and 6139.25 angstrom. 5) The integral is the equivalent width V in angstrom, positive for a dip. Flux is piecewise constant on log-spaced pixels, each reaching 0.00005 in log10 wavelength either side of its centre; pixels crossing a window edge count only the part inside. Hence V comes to 0.9 angstrom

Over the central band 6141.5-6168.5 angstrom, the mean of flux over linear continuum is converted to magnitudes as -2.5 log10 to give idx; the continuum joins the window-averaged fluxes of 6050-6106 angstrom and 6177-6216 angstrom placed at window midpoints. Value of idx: 0.031 mag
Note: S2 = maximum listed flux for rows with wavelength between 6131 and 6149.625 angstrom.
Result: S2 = 32.89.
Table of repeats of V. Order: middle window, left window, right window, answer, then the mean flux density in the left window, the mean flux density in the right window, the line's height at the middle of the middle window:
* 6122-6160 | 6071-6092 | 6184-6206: 0.8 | 31.4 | 31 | 31.2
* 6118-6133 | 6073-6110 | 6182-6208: 0.4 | 31.2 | 31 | 31.2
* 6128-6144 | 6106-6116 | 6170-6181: 0.1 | 30.8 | 30.2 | 30.6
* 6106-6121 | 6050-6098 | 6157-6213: 0.1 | 31.5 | 30.5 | 31.2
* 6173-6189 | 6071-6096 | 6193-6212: 0.2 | 31.4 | 31.3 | 31.3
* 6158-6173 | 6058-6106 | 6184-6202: 1.0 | 31.5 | 31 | 31.1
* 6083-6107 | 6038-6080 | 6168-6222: 0.0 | 31.7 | 30.7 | 31.4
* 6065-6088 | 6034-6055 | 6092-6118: 0.0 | 31.8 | 31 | 31.4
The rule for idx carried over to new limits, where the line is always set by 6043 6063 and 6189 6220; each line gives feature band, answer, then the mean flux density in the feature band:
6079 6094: 0.01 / 31.4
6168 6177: 0.04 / 29.8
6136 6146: 0.02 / 30.5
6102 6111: 0.04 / 30.3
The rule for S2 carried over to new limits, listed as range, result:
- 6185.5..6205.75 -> 32.28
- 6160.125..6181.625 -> 31.98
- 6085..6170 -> 33.7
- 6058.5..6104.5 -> 33.71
